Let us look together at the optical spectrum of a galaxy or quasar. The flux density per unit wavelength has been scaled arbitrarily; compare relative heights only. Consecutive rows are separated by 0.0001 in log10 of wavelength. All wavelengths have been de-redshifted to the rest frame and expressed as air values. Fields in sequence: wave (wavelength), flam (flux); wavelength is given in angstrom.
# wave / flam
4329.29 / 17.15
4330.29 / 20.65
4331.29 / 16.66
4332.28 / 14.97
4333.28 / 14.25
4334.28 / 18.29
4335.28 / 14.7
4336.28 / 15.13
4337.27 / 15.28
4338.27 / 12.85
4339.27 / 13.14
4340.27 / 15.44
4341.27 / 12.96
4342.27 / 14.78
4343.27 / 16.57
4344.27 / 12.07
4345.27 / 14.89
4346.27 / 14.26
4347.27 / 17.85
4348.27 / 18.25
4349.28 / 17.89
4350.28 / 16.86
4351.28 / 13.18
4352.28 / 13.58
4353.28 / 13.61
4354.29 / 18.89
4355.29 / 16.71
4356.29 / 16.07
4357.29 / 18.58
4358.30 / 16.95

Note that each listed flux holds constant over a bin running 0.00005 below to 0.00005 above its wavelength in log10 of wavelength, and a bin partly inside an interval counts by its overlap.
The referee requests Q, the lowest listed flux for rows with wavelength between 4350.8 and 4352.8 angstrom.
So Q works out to 13.18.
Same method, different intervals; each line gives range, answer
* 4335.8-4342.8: 12.85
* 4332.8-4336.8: 14.25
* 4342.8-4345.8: 12.07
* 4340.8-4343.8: 12.96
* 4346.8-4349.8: 17.85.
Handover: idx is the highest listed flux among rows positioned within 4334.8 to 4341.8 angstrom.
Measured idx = 15.44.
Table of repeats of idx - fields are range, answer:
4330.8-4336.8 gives 18.29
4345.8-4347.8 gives 17.85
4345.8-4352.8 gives 18.25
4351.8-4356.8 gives 18.89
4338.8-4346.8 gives 16.57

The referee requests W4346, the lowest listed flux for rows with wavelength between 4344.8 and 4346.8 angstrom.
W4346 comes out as 14.26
